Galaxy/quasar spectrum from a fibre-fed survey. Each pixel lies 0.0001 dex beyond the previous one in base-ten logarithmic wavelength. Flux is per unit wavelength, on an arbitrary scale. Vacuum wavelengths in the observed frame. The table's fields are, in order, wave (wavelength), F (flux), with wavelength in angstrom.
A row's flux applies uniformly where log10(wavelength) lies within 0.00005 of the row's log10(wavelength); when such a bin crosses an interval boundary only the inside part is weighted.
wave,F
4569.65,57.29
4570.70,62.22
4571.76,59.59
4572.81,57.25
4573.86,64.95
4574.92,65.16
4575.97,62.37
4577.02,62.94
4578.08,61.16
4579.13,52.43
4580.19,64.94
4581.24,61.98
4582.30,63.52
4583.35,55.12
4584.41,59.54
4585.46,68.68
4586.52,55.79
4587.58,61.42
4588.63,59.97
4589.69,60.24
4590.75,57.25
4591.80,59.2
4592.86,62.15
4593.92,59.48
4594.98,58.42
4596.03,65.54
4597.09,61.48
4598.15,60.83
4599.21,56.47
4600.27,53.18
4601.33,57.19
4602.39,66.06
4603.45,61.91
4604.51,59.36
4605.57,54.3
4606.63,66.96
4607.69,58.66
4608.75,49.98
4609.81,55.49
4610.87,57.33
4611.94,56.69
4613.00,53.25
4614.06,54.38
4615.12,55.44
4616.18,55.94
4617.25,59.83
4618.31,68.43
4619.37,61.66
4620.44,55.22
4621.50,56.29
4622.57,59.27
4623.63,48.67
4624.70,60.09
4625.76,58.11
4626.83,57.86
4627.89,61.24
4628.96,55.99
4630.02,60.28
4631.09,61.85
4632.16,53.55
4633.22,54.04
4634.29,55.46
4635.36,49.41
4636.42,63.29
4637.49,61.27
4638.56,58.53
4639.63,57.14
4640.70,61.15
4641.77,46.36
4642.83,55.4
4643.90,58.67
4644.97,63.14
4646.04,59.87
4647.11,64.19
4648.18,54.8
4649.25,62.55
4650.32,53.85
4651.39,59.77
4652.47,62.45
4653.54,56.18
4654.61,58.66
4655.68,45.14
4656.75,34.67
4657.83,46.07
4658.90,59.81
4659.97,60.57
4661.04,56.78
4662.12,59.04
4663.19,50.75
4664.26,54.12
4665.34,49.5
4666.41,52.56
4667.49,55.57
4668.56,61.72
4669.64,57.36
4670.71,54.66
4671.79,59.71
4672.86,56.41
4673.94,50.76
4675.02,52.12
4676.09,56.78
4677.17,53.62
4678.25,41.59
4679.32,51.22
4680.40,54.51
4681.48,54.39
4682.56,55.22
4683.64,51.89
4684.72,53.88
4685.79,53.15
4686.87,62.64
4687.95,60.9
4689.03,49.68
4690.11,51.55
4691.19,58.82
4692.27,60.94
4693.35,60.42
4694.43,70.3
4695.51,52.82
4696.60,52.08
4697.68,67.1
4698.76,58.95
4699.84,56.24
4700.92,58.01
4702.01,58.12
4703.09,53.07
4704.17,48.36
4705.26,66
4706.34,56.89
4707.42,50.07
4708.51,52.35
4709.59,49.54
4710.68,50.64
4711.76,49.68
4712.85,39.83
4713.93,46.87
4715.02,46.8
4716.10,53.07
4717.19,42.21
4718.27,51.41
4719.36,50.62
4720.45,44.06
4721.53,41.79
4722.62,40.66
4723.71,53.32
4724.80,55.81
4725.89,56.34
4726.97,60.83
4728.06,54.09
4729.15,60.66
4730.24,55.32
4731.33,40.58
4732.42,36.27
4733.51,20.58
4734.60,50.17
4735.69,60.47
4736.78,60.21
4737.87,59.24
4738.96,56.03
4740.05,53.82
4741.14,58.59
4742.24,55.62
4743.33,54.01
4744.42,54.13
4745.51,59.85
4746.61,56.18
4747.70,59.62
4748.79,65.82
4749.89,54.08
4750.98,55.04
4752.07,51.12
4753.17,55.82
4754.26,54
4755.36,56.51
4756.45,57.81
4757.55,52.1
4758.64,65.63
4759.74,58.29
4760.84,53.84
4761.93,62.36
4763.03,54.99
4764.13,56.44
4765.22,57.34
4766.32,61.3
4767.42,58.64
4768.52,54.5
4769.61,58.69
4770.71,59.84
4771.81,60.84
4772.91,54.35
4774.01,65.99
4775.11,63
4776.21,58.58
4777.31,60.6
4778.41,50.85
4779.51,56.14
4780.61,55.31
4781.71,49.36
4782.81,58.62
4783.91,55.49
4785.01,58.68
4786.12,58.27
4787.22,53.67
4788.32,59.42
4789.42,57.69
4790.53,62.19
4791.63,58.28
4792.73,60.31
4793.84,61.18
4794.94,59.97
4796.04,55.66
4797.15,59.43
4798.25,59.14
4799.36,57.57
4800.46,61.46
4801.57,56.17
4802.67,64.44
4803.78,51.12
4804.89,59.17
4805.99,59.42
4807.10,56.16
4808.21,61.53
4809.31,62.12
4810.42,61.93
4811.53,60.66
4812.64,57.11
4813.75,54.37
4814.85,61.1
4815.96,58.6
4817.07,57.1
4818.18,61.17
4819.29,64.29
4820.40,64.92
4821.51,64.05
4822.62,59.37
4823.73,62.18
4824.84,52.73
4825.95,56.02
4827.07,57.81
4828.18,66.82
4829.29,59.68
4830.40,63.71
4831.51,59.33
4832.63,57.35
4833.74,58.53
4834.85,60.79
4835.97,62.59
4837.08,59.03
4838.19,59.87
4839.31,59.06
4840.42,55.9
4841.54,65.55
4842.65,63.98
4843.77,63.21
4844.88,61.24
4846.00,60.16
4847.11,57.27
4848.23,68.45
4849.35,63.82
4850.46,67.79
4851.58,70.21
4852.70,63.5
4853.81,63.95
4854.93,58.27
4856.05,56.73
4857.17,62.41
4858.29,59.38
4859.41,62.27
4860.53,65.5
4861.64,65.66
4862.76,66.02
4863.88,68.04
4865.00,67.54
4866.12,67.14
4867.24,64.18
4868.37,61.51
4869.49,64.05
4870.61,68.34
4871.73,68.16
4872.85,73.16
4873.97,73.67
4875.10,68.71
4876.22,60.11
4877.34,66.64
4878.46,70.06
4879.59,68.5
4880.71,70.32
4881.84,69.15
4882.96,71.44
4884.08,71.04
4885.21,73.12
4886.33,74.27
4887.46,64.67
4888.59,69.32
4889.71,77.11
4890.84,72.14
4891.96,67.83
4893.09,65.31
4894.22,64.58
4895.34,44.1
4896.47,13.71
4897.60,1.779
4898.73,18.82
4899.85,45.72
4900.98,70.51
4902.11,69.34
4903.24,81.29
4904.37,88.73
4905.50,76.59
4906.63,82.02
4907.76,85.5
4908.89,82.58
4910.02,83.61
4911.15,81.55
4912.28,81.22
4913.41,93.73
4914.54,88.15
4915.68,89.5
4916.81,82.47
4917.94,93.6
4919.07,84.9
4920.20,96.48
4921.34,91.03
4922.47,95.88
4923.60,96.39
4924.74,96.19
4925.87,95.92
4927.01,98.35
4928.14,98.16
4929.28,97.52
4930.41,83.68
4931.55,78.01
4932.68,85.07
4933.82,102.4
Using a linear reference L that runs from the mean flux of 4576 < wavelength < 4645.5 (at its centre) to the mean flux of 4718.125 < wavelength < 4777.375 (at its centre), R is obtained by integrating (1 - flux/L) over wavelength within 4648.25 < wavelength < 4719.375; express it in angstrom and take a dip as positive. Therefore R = 3.0 angstrom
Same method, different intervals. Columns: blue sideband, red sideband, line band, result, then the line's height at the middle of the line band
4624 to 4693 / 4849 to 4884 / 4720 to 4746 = 3.4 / 59.5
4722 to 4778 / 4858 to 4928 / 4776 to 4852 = 4.0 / 63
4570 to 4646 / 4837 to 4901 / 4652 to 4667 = 1.6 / 59.5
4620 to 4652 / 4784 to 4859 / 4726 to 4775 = 2.8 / 59.2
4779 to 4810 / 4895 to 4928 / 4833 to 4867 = 2.1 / 67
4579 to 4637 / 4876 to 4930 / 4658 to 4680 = 2.6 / 61.9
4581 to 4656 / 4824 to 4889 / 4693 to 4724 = 4.2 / 60.6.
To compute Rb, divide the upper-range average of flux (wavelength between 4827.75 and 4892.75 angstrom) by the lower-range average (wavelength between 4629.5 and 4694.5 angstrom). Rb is 1.17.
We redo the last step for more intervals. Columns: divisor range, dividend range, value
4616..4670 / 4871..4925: 1.27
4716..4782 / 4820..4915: 1.19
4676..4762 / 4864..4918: 1.27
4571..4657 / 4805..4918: 1.11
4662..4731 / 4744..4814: 1.08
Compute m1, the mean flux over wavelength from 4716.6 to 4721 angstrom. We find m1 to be 47.1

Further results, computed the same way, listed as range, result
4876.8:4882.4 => 68.9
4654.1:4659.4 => 48.7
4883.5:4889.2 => 70.6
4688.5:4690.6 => 50.6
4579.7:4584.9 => 61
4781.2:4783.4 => 54.2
